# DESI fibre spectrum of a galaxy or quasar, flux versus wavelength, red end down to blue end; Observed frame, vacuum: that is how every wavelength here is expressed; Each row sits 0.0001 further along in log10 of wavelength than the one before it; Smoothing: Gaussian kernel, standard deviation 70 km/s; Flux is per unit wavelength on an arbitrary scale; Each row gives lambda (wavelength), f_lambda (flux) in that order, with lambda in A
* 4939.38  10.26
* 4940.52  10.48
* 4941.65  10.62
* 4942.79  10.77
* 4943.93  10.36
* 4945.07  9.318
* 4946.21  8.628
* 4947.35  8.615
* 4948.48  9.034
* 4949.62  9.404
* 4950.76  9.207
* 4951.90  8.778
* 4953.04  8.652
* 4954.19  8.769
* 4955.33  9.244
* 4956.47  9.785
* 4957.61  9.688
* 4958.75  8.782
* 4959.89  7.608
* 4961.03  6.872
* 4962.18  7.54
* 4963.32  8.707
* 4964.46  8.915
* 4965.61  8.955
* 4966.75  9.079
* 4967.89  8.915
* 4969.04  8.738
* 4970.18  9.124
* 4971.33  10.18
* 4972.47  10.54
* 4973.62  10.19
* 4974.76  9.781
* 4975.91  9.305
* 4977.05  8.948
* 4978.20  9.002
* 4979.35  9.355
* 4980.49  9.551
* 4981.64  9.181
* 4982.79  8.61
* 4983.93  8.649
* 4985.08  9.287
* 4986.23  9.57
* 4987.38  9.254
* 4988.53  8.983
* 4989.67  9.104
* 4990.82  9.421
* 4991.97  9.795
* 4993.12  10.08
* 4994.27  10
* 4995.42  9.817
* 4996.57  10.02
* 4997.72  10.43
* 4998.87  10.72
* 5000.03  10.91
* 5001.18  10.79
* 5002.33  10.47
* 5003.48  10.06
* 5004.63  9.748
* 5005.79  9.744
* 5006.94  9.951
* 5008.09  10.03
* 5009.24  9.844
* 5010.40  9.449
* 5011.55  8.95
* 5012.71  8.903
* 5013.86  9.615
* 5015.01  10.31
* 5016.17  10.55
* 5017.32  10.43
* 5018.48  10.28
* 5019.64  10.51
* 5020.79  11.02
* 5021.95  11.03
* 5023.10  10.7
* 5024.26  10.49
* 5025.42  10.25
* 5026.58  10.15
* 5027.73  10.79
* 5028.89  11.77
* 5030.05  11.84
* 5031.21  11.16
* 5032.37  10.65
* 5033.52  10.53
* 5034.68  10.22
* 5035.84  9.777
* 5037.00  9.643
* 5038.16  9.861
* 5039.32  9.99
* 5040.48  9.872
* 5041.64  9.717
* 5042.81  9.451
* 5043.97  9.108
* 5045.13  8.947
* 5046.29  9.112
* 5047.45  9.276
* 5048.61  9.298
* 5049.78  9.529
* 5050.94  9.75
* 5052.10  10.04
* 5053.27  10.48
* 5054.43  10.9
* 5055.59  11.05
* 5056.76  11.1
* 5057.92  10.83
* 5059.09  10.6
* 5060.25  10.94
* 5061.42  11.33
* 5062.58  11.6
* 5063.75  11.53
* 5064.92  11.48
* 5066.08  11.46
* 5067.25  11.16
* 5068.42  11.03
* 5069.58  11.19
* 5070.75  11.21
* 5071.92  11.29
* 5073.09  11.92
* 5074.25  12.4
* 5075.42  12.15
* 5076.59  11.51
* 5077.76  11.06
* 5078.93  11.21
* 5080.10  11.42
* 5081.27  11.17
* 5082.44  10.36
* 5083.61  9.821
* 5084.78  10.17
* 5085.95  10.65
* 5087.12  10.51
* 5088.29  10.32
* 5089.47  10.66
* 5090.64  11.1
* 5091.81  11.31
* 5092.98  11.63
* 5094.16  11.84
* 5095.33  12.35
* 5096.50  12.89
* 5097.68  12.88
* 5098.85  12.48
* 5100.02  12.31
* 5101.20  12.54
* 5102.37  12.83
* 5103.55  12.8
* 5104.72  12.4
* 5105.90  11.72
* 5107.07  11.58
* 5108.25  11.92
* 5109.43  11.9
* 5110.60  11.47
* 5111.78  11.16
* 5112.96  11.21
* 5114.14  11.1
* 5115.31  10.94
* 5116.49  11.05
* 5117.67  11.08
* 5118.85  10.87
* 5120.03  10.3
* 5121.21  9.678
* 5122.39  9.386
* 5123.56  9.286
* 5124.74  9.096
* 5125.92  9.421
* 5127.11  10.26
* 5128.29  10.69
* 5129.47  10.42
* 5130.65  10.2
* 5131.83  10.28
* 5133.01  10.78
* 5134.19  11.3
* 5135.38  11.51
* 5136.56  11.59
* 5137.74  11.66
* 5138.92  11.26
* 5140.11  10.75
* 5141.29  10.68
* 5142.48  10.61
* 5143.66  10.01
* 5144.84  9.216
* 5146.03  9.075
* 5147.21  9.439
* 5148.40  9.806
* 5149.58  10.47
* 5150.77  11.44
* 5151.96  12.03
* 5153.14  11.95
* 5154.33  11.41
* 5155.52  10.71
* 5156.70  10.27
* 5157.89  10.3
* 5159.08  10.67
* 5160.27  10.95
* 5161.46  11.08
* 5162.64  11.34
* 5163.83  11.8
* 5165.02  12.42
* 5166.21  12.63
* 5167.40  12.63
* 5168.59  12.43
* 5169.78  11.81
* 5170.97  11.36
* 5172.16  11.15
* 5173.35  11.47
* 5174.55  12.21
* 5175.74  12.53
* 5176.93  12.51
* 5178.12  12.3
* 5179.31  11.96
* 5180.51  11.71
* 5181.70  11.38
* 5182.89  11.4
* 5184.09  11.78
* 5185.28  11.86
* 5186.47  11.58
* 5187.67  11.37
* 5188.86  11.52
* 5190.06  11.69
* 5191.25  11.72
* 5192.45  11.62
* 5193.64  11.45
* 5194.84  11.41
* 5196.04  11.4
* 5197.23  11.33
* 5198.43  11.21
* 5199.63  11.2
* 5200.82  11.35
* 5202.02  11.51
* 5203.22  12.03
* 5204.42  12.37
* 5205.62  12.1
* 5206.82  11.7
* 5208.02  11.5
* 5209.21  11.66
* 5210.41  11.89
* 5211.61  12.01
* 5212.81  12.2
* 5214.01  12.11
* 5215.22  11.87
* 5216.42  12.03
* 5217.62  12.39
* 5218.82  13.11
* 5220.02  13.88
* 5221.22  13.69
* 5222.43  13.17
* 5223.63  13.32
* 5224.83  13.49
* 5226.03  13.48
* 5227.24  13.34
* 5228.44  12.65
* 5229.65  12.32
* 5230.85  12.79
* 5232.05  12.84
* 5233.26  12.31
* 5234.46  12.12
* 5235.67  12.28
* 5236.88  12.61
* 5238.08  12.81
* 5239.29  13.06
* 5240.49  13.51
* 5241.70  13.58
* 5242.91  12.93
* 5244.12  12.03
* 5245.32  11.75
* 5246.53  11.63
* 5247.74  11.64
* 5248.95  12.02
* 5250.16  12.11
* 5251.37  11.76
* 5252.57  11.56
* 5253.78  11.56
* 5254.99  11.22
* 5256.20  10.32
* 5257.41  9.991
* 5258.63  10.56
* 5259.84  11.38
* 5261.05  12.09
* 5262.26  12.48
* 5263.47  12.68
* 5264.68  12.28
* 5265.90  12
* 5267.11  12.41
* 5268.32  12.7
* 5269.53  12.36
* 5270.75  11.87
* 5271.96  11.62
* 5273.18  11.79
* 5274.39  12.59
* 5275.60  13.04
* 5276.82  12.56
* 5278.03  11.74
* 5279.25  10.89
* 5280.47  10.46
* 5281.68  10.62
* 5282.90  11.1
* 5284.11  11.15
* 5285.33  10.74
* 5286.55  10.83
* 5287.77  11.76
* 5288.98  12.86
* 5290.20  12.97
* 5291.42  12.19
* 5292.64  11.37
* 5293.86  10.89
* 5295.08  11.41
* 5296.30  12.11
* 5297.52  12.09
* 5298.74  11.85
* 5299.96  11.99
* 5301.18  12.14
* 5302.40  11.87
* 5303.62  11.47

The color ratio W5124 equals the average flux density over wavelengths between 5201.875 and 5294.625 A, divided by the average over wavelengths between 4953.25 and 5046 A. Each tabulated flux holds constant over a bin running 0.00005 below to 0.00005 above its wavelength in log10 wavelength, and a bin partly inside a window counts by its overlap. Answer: 1.25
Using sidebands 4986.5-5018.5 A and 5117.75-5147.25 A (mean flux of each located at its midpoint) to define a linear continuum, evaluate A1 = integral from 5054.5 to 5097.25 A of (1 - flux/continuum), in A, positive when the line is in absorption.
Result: -4.5 A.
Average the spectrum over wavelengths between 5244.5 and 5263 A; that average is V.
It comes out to 11.5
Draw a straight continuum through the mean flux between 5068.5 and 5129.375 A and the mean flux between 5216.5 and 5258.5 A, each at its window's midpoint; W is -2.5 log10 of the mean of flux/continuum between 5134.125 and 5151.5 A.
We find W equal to 0.10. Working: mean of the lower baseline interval 11.2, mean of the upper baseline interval 12.4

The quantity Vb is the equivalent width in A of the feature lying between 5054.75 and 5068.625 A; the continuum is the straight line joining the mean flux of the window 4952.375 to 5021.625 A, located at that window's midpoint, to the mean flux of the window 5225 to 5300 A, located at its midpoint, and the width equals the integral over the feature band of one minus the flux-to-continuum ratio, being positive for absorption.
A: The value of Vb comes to -1.3 A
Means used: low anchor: 9.52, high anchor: 12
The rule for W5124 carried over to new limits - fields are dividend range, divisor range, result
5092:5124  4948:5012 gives 1.23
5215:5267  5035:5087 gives 1.16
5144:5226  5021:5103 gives 1.07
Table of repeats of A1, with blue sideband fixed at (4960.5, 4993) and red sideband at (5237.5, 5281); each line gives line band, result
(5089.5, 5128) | -3.2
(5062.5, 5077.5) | -2.1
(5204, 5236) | -2.7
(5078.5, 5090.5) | -0.5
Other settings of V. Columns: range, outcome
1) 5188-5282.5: 12.1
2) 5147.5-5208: 11.6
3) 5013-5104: 10.9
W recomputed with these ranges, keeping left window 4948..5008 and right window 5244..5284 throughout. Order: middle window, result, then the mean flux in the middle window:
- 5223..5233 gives -0.142 mag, 13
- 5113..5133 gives 0.027 mag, 10.3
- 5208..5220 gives -0.082 mag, 12.2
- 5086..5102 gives -0.139 mag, 11.7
